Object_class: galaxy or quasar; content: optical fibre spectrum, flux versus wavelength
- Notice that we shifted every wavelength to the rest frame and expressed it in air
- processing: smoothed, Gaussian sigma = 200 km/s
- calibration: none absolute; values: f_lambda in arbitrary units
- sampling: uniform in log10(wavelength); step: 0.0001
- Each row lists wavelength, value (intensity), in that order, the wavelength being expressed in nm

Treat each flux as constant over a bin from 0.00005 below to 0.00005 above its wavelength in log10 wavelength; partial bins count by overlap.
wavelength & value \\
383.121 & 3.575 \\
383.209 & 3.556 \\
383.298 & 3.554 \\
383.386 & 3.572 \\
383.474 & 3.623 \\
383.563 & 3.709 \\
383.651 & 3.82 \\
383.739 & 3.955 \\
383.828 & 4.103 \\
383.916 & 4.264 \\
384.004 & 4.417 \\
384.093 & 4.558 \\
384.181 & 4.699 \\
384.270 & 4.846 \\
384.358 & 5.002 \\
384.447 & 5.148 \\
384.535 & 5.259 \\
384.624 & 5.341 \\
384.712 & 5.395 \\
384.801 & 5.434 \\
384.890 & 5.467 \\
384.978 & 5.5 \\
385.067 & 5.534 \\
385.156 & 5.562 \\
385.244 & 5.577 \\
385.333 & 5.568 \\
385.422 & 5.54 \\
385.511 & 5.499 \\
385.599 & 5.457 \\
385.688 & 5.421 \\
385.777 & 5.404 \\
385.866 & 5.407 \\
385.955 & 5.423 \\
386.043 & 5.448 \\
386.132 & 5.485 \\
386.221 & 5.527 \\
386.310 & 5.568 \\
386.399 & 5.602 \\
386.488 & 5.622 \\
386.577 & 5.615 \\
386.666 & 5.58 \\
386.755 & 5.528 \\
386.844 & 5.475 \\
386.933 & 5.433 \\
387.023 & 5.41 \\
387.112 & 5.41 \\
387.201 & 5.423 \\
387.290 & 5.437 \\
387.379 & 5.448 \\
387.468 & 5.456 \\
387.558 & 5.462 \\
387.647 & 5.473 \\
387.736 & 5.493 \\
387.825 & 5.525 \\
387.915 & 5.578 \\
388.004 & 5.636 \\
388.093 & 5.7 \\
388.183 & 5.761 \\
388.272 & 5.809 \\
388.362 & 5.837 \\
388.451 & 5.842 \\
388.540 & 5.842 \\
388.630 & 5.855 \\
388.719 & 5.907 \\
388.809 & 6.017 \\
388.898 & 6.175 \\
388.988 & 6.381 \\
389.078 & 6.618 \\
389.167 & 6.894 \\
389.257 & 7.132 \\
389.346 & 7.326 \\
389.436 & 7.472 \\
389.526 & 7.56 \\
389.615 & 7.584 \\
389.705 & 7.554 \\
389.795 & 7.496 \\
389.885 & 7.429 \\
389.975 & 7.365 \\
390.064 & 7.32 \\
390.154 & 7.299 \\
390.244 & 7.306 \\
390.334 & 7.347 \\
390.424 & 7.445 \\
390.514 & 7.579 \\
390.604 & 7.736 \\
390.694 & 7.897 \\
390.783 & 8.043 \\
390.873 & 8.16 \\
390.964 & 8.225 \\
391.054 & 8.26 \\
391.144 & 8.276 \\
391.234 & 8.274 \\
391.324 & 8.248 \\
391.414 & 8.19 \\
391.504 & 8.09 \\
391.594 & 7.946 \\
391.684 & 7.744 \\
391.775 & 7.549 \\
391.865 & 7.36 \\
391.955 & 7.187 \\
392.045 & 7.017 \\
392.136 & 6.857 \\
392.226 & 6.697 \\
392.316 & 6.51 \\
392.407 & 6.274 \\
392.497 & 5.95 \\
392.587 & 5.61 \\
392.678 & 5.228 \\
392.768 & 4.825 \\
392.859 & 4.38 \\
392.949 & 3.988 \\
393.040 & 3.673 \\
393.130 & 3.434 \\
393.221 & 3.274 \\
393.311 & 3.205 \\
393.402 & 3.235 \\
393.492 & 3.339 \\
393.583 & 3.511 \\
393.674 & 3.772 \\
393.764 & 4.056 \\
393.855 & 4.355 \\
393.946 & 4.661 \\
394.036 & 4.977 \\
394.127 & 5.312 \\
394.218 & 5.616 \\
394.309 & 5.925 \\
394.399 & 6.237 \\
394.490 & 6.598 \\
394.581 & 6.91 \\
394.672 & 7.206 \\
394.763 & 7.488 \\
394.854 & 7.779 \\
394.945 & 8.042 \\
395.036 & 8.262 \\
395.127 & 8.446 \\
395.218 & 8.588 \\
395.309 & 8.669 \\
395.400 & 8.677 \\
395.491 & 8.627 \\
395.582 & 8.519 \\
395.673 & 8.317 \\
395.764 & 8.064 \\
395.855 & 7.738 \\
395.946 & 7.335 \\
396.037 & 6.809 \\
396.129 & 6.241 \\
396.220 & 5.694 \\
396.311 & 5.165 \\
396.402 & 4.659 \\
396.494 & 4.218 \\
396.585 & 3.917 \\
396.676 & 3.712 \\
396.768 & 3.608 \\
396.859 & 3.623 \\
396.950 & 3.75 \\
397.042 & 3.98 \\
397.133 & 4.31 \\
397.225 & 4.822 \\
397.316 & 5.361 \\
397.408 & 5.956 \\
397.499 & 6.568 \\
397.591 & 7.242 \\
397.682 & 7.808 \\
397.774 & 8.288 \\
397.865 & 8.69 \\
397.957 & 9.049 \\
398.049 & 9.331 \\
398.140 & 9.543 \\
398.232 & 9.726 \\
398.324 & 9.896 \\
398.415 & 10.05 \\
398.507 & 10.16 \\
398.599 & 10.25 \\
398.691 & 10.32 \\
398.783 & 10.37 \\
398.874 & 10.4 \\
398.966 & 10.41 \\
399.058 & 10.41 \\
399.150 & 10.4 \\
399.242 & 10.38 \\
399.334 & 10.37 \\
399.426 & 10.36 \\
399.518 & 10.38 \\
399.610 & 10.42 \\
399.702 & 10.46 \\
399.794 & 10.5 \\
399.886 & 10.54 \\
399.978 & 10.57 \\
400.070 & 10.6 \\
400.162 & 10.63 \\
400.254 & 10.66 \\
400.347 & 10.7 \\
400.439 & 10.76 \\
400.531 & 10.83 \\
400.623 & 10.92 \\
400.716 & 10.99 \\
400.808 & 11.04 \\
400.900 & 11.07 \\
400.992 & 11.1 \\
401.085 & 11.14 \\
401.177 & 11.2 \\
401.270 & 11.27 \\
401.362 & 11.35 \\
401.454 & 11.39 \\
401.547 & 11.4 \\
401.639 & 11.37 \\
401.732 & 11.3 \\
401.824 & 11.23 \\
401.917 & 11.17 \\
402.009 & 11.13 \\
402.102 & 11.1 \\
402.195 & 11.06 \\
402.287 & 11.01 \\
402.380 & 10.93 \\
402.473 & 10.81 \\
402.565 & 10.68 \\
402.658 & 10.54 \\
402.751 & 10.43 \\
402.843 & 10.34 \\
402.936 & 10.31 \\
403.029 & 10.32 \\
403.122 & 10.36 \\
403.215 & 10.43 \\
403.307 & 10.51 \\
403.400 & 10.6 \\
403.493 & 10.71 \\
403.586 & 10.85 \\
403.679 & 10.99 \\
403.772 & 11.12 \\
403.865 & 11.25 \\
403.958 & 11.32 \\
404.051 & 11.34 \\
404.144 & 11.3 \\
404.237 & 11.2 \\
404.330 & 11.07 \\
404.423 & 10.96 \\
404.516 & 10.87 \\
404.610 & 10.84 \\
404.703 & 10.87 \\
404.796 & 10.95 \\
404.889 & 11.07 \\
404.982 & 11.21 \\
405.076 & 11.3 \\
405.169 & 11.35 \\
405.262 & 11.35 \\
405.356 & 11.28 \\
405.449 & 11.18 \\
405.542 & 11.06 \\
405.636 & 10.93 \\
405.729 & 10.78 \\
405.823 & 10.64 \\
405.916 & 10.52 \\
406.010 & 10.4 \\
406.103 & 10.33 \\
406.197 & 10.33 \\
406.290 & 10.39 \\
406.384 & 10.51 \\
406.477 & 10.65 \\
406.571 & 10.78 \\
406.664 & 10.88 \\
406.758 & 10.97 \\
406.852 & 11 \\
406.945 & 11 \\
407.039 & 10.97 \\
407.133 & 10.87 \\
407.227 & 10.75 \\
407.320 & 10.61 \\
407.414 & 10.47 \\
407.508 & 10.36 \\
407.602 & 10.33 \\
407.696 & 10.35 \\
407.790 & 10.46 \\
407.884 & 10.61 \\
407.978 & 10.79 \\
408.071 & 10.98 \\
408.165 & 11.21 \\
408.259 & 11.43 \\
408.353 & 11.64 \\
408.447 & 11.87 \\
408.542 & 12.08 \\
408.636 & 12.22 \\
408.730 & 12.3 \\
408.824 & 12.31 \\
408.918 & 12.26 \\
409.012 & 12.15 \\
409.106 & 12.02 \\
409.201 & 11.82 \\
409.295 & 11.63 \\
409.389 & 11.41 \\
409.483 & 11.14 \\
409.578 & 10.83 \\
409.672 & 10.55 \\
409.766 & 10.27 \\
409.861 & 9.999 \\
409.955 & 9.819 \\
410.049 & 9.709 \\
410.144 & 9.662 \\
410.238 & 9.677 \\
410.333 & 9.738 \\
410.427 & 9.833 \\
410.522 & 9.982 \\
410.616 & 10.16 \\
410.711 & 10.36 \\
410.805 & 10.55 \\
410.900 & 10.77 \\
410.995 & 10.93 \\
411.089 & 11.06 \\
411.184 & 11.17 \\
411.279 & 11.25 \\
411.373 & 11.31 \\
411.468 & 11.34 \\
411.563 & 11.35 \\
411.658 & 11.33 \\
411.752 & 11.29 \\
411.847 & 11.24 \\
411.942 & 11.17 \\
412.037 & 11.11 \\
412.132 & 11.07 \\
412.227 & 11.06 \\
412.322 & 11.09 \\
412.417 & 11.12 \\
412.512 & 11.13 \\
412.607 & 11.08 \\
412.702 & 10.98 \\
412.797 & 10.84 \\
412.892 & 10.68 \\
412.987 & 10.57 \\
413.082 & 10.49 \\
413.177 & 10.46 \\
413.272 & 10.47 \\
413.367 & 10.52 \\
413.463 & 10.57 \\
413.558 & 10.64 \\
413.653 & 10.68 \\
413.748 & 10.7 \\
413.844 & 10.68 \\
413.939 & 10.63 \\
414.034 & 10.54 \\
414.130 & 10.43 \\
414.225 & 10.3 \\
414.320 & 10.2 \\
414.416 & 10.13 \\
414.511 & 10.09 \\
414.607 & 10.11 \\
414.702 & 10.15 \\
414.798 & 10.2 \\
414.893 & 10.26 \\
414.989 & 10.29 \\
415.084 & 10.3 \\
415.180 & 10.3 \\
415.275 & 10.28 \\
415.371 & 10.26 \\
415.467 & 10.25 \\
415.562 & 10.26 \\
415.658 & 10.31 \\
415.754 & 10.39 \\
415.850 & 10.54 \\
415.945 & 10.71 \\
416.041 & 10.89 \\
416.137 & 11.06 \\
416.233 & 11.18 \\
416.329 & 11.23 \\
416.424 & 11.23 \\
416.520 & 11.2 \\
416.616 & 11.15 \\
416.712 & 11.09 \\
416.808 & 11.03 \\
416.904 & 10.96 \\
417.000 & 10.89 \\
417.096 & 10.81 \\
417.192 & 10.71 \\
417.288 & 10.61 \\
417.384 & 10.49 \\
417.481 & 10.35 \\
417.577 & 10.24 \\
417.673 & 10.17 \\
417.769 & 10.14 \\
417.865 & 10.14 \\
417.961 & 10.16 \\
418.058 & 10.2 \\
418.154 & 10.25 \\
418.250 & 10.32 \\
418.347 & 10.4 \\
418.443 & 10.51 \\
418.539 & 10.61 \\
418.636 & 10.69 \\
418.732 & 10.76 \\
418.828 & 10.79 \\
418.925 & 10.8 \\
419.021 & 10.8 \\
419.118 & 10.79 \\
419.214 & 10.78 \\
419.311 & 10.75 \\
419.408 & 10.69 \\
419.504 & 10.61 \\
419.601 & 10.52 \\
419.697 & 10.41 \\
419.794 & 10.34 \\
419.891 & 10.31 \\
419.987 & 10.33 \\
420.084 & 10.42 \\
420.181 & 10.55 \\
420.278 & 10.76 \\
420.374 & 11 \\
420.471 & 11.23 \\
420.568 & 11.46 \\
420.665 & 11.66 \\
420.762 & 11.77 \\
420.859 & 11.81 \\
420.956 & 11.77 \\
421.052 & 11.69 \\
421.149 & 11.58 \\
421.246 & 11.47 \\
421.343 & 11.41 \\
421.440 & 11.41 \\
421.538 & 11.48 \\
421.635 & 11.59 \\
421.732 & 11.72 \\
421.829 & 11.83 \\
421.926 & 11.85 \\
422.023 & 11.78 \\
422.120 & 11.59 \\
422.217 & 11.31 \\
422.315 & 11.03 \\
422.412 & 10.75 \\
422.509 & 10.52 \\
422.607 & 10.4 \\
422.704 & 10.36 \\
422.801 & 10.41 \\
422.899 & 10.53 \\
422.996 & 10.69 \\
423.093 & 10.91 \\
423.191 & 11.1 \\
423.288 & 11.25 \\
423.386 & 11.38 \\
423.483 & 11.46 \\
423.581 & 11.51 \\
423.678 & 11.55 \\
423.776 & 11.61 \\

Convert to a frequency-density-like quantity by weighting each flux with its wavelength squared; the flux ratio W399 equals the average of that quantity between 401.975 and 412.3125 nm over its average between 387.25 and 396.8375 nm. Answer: 1.84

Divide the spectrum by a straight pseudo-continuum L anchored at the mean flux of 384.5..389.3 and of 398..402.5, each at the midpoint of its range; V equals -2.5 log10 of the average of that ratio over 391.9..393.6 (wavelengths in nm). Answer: 0.48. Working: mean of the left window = 5.65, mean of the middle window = 4.99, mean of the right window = 10.7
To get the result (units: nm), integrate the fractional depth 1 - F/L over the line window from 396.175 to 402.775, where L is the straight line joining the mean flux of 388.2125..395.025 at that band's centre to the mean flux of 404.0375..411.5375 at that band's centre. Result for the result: -0.417 nm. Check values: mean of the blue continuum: 6.43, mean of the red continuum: 10.9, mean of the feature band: 9.25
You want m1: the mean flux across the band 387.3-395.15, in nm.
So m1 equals 6.35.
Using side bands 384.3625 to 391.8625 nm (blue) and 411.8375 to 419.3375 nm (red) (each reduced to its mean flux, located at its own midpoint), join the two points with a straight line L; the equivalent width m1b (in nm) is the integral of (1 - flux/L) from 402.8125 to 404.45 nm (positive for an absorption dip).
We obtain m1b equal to -0.39 nm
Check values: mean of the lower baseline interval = 6.35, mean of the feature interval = 10.8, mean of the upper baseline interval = 10.6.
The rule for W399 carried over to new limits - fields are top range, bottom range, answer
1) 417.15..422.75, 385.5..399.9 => 1.83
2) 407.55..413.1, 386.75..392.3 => 1.79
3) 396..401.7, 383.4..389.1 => 1.76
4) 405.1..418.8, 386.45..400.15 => 1.70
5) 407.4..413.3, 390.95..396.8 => 1.90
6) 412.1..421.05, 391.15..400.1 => 1.66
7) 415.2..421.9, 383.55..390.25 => 2.21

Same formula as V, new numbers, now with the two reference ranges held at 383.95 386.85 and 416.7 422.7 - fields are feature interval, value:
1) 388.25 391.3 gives -0.18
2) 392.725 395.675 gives 0.17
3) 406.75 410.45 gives -0.20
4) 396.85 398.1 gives 0.14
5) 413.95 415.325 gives -0.02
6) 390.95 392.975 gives -0.08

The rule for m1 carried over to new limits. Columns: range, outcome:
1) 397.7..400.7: 10.2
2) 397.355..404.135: 10.4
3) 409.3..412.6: 10.7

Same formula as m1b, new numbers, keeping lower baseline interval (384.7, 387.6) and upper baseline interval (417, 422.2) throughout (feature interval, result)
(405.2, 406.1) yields -0.23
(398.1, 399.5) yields -0.50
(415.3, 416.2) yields -0.02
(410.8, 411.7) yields -0.15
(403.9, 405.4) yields -0.47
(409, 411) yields -0.26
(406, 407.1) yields -0.24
